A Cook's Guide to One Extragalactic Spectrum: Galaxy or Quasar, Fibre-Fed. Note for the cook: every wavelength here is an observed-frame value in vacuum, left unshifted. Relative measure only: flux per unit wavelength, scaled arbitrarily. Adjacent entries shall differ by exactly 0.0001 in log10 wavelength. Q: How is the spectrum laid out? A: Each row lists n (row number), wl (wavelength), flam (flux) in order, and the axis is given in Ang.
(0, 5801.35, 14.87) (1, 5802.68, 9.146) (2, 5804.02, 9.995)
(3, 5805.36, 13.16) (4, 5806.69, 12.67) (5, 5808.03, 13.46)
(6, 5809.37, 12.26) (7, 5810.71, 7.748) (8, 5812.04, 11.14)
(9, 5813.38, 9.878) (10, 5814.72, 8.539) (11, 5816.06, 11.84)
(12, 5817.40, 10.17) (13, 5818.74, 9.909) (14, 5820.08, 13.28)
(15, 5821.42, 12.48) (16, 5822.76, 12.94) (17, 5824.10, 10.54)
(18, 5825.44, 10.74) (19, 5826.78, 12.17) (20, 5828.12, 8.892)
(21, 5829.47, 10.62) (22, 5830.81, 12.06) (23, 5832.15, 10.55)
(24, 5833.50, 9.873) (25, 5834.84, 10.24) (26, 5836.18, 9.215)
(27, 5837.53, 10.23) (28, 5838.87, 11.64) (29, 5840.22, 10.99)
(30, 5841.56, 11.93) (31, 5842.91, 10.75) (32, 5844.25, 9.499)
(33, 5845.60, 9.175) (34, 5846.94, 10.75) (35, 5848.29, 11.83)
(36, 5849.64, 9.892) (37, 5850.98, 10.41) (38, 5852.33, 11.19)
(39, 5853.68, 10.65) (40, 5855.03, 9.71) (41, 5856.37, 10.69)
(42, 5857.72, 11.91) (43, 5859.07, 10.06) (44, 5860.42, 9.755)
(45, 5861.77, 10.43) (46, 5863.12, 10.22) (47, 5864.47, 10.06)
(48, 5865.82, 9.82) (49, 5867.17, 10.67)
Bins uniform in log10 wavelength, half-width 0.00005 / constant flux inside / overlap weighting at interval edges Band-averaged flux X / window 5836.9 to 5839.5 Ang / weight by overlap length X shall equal 11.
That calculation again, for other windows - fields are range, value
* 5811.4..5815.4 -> 9.84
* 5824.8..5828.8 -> 10.6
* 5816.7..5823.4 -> 11.8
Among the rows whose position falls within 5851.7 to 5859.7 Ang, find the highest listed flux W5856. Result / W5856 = 11.91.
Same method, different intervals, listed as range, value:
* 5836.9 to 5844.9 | 11.93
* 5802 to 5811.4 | 13.46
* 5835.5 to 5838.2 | 10.23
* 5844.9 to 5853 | 11.83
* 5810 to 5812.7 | 11.14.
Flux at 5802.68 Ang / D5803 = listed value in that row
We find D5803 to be 9.146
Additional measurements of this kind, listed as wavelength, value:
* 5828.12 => 8.892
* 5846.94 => 10.75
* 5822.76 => 12.94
